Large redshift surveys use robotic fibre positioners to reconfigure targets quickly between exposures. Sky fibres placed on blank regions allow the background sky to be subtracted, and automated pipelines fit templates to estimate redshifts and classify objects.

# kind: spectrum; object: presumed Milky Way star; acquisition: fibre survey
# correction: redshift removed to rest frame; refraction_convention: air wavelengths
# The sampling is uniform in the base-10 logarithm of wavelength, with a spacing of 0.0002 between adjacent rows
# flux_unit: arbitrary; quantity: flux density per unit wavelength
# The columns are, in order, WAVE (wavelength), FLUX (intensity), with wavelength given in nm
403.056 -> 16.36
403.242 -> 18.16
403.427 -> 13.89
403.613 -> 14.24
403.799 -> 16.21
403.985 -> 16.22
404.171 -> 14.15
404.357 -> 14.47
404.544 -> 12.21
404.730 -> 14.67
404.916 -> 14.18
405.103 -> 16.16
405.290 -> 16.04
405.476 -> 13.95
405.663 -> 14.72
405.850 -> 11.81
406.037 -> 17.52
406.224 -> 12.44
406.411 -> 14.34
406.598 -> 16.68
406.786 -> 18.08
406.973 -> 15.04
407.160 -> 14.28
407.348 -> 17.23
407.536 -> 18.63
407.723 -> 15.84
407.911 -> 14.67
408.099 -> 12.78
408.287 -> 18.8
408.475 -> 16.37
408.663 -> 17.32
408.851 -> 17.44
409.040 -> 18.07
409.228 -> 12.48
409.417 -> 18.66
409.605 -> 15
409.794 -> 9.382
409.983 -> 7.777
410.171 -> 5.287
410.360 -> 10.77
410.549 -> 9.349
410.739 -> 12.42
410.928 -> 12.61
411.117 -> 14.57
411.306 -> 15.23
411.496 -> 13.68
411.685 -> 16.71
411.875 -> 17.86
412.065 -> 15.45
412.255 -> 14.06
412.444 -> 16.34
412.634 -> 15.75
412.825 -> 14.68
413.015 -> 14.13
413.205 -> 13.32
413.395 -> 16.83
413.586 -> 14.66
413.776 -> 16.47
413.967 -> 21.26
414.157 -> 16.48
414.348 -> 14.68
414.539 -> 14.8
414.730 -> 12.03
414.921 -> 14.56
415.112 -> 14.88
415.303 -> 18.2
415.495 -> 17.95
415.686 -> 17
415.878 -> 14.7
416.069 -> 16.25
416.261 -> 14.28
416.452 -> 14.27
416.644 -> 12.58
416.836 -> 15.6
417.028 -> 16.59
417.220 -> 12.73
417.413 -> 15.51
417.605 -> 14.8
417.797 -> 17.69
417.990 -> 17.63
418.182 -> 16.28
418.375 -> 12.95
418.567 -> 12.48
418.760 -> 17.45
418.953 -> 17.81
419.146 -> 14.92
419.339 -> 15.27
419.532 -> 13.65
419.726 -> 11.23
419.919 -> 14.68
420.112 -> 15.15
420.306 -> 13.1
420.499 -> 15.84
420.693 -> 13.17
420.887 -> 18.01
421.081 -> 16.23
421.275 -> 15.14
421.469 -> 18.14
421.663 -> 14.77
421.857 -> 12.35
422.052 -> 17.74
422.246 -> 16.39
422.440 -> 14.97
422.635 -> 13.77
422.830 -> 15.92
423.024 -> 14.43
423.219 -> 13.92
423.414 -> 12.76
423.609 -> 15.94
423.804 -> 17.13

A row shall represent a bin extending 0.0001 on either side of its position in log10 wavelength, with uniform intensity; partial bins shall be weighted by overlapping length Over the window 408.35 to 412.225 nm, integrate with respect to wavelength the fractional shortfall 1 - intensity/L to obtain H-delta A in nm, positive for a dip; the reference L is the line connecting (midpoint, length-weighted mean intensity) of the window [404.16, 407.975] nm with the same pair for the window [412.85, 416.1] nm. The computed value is 0.39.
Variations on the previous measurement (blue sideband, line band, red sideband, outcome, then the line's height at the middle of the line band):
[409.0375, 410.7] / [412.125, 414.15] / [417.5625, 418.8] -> -0.41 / 13.1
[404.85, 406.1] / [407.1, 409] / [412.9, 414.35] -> -0.15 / 15.2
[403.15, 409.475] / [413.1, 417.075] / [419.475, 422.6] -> -0.09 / 15.2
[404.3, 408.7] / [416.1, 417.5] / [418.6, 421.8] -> 0.06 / 15.2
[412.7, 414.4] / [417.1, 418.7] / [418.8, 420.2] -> 0.00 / 15.1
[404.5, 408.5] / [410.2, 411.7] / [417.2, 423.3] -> 0.26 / 15.3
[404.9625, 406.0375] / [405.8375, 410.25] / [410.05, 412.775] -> -0.20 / 14.2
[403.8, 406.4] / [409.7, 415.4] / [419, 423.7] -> 0.23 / 14.7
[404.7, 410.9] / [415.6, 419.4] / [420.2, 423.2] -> -0.07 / 15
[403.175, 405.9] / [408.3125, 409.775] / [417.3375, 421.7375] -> -0.13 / 14.9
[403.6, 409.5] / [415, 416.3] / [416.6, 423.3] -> -0.08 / 15.3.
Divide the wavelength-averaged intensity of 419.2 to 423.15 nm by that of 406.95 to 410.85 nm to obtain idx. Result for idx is 1.06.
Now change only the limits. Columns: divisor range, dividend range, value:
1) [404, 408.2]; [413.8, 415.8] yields 1.08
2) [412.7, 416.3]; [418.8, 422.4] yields 0.97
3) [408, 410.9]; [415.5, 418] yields 1.14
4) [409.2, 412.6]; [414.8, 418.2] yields 1.18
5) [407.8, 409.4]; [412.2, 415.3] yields 0.96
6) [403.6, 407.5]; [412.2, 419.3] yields 1.03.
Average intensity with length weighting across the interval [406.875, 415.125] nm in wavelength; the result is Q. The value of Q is 14.7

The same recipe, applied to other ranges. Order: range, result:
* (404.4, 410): 15.2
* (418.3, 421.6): 15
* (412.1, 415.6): 15.6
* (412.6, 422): 15.3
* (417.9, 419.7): 15.2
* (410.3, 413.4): 14.3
